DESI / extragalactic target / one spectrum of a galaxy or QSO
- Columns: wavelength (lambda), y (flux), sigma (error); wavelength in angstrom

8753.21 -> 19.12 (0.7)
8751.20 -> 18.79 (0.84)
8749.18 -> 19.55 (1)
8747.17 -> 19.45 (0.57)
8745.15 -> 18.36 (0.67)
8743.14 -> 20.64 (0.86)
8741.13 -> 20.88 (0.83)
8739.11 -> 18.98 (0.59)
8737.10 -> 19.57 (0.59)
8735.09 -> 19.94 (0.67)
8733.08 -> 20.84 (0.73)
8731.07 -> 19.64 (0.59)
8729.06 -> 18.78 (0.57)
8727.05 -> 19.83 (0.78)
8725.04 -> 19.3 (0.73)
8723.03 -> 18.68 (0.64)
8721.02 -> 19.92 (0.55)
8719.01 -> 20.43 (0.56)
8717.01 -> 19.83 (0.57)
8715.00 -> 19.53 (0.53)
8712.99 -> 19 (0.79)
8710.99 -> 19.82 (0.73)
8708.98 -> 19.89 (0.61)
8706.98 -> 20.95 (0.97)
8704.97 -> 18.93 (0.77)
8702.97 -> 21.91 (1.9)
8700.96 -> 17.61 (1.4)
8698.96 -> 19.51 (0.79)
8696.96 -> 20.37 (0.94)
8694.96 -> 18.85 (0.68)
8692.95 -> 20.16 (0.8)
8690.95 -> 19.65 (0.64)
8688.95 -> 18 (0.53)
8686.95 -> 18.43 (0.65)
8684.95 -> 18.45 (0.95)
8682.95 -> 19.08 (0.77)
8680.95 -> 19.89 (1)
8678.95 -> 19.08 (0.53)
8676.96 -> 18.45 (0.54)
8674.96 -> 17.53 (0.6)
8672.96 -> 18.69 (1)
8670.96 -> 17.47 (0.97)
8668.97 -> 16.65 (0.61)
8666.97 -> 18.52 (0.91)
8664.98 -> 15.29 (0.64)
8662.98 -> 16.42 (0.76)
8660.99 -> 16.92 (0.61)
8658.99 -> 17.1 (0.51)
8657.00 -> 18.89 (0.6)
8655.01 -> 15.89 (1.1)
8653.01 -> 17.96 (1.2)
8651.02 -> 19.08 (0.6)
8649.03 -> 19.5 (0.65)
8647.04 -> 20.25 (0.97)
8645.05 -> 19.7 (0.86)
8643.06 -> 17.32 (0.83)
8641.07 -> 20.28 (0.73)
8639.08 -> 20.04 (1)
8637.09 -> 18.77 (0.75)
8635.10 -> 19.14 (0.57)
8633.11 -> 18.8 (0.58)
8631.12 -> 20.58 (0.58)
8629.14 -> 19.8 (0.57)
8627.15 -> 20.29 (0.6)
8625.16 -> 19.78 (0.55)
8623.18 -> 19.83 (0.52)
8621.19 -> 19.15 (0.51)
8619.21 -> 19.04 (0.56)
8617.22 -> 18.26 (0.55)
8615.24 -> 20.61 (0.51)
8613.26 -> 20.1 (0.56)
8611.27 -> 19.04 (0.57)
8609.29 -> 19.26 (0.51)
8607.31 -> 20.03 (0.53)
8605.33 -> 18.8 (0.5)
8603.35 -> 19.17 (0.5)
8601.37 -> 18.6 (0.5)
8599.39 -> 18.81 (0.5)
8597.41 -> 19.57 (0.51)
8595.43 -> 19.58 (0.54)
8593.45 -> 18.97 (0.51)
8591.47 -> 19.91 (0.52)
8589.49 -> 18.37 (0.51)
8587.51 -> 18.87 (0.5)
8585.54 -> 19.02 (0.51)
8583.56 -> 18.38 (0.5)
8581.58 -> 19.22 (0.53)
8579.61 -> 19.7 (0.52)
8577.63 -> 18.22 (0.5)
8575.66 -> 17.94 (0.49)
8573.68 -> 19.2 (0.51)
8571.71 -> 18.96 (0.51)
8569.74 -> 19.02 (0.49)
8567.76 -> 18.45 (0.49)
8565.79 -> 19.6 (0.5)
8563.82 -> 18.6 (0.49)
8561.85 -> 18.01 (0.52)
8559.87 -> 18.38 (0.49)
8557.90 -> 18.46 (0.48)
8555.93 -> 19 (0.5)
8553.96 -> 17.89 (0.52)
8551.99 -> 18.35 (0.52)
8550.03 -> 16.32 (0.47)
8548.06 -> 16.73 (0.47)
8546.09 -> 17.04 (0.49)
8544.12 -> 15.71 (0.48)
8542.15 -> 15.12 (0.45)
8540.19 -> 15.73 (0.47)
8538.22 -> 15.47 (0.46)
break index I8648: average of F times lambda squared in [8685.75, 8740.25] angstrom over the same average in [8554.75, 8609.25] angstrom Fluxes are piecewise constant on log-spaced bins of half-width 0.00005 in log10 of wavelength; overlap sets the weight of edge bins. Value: 1.07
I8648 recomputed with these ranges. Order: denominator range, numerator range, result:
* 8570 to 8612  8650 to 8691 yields 0.96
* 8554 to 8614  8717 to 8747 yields 1.08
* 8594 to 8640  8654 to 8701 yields 0.95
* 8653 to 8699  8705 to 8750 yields 1.10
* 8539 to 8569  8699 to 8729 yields 1.16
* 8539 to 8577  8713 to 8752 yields 1.15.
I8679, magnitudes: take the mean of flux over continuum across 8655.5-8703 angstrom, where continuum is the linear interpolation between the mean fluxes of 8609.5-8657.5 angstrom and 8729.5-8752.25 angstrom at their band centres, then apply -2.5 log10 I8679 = 0.06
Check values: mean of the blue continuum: 19.3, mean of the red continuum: 19.7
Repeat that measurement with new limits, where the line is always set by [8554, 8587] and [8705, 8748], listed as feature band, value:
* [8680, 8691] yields 0.03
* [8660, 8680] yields 0.11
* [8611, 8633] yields -0.03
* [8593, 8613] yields -0.02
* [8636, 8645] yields 0.00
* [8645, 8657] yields 0.03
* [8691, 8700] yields -0.01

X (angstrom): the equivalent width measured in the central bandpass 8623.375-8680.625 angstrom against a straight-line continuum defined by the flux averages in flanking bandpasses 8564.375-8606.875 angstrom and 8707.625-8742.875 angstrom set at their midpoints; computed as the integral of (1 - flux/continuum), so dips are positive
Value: 2.35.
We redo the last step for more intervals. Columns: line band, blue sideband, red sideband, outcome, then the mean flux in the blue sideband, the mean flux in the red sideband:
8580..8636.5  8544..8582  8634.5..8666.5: -3.2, 18.3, 18.3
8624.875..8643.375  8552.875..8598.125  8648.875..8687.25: -1.3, 18.8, 17.9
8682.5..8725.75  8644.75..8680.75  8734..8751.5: -1.5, 18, 19.6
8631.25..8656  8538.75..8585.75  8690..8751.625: -0.1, 18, 19.7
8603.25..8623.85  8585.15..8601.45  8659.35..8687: -0.7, 19.1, 17.9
